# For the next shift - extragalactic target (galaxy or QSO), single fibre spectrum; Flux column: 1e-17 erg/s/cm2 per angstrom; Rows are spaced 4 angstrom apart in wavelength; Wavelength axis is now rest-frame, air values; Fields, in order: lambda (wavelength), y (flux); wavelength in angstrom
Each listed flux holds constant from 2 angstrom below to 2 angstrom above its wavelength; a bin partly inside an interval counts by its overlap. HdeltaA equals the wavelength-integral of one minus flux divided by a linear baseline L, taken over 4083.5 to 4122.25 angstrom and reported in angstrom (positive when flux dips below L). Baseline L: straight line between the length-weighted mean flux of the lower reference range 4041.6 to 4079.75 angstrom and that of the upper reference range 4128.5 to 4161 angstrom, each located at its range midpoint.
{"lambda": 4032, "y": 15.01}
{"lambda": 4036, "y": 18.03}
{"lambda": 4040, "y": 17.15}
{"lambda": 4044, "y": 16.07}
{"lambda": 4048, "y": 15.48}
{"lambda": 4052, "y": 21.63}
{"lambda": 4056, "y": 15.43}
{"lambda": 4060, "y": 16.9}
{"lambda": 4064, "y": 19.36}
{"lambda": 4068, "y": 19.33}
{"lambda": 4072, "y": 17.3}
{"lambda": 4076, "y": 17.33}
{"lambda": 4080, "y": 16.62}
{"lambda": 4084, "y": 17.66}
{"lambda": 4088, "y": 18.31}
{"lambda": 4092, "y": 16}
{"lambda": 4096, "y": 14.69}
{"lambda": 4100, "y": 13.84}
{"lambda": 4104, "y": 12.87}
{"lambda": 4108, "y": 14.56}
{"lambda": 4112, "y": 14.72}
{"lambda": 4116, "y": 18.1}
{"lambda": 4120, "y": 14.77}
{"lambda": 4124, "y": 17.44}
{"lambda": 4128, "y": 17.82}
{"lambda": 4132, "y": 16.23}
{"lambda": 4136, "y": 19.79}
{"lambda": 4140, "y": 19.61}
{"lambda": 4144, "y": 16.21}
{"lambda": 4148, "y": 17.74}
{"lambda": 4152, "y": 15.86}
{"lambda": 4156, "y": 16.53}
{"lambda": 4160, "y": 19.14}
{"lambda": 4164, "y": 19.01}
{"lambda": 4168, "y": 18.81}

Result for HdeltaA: 4.66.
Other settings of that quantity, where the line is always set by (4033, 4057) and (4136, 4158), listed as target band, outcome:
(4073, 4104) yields 2.1 angstrom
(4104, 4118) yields 1.6 angstrom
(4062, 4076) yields -0.9 angstrom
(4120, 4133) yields 0.4 angstrom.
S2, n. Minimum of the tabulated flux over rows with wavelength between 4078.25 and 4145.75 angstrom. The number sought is 12.87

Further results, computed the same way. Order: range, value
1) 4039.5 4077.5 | 15.43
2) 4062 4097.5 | 14.69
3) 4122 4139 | 16.23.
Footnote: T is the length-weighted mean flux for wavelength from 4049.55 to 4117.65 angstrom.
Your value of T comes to 16.7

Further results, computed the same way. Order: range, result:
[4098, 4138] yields 16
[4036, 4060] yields 17.2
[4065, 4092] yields 17.7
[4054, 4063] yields 16.5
